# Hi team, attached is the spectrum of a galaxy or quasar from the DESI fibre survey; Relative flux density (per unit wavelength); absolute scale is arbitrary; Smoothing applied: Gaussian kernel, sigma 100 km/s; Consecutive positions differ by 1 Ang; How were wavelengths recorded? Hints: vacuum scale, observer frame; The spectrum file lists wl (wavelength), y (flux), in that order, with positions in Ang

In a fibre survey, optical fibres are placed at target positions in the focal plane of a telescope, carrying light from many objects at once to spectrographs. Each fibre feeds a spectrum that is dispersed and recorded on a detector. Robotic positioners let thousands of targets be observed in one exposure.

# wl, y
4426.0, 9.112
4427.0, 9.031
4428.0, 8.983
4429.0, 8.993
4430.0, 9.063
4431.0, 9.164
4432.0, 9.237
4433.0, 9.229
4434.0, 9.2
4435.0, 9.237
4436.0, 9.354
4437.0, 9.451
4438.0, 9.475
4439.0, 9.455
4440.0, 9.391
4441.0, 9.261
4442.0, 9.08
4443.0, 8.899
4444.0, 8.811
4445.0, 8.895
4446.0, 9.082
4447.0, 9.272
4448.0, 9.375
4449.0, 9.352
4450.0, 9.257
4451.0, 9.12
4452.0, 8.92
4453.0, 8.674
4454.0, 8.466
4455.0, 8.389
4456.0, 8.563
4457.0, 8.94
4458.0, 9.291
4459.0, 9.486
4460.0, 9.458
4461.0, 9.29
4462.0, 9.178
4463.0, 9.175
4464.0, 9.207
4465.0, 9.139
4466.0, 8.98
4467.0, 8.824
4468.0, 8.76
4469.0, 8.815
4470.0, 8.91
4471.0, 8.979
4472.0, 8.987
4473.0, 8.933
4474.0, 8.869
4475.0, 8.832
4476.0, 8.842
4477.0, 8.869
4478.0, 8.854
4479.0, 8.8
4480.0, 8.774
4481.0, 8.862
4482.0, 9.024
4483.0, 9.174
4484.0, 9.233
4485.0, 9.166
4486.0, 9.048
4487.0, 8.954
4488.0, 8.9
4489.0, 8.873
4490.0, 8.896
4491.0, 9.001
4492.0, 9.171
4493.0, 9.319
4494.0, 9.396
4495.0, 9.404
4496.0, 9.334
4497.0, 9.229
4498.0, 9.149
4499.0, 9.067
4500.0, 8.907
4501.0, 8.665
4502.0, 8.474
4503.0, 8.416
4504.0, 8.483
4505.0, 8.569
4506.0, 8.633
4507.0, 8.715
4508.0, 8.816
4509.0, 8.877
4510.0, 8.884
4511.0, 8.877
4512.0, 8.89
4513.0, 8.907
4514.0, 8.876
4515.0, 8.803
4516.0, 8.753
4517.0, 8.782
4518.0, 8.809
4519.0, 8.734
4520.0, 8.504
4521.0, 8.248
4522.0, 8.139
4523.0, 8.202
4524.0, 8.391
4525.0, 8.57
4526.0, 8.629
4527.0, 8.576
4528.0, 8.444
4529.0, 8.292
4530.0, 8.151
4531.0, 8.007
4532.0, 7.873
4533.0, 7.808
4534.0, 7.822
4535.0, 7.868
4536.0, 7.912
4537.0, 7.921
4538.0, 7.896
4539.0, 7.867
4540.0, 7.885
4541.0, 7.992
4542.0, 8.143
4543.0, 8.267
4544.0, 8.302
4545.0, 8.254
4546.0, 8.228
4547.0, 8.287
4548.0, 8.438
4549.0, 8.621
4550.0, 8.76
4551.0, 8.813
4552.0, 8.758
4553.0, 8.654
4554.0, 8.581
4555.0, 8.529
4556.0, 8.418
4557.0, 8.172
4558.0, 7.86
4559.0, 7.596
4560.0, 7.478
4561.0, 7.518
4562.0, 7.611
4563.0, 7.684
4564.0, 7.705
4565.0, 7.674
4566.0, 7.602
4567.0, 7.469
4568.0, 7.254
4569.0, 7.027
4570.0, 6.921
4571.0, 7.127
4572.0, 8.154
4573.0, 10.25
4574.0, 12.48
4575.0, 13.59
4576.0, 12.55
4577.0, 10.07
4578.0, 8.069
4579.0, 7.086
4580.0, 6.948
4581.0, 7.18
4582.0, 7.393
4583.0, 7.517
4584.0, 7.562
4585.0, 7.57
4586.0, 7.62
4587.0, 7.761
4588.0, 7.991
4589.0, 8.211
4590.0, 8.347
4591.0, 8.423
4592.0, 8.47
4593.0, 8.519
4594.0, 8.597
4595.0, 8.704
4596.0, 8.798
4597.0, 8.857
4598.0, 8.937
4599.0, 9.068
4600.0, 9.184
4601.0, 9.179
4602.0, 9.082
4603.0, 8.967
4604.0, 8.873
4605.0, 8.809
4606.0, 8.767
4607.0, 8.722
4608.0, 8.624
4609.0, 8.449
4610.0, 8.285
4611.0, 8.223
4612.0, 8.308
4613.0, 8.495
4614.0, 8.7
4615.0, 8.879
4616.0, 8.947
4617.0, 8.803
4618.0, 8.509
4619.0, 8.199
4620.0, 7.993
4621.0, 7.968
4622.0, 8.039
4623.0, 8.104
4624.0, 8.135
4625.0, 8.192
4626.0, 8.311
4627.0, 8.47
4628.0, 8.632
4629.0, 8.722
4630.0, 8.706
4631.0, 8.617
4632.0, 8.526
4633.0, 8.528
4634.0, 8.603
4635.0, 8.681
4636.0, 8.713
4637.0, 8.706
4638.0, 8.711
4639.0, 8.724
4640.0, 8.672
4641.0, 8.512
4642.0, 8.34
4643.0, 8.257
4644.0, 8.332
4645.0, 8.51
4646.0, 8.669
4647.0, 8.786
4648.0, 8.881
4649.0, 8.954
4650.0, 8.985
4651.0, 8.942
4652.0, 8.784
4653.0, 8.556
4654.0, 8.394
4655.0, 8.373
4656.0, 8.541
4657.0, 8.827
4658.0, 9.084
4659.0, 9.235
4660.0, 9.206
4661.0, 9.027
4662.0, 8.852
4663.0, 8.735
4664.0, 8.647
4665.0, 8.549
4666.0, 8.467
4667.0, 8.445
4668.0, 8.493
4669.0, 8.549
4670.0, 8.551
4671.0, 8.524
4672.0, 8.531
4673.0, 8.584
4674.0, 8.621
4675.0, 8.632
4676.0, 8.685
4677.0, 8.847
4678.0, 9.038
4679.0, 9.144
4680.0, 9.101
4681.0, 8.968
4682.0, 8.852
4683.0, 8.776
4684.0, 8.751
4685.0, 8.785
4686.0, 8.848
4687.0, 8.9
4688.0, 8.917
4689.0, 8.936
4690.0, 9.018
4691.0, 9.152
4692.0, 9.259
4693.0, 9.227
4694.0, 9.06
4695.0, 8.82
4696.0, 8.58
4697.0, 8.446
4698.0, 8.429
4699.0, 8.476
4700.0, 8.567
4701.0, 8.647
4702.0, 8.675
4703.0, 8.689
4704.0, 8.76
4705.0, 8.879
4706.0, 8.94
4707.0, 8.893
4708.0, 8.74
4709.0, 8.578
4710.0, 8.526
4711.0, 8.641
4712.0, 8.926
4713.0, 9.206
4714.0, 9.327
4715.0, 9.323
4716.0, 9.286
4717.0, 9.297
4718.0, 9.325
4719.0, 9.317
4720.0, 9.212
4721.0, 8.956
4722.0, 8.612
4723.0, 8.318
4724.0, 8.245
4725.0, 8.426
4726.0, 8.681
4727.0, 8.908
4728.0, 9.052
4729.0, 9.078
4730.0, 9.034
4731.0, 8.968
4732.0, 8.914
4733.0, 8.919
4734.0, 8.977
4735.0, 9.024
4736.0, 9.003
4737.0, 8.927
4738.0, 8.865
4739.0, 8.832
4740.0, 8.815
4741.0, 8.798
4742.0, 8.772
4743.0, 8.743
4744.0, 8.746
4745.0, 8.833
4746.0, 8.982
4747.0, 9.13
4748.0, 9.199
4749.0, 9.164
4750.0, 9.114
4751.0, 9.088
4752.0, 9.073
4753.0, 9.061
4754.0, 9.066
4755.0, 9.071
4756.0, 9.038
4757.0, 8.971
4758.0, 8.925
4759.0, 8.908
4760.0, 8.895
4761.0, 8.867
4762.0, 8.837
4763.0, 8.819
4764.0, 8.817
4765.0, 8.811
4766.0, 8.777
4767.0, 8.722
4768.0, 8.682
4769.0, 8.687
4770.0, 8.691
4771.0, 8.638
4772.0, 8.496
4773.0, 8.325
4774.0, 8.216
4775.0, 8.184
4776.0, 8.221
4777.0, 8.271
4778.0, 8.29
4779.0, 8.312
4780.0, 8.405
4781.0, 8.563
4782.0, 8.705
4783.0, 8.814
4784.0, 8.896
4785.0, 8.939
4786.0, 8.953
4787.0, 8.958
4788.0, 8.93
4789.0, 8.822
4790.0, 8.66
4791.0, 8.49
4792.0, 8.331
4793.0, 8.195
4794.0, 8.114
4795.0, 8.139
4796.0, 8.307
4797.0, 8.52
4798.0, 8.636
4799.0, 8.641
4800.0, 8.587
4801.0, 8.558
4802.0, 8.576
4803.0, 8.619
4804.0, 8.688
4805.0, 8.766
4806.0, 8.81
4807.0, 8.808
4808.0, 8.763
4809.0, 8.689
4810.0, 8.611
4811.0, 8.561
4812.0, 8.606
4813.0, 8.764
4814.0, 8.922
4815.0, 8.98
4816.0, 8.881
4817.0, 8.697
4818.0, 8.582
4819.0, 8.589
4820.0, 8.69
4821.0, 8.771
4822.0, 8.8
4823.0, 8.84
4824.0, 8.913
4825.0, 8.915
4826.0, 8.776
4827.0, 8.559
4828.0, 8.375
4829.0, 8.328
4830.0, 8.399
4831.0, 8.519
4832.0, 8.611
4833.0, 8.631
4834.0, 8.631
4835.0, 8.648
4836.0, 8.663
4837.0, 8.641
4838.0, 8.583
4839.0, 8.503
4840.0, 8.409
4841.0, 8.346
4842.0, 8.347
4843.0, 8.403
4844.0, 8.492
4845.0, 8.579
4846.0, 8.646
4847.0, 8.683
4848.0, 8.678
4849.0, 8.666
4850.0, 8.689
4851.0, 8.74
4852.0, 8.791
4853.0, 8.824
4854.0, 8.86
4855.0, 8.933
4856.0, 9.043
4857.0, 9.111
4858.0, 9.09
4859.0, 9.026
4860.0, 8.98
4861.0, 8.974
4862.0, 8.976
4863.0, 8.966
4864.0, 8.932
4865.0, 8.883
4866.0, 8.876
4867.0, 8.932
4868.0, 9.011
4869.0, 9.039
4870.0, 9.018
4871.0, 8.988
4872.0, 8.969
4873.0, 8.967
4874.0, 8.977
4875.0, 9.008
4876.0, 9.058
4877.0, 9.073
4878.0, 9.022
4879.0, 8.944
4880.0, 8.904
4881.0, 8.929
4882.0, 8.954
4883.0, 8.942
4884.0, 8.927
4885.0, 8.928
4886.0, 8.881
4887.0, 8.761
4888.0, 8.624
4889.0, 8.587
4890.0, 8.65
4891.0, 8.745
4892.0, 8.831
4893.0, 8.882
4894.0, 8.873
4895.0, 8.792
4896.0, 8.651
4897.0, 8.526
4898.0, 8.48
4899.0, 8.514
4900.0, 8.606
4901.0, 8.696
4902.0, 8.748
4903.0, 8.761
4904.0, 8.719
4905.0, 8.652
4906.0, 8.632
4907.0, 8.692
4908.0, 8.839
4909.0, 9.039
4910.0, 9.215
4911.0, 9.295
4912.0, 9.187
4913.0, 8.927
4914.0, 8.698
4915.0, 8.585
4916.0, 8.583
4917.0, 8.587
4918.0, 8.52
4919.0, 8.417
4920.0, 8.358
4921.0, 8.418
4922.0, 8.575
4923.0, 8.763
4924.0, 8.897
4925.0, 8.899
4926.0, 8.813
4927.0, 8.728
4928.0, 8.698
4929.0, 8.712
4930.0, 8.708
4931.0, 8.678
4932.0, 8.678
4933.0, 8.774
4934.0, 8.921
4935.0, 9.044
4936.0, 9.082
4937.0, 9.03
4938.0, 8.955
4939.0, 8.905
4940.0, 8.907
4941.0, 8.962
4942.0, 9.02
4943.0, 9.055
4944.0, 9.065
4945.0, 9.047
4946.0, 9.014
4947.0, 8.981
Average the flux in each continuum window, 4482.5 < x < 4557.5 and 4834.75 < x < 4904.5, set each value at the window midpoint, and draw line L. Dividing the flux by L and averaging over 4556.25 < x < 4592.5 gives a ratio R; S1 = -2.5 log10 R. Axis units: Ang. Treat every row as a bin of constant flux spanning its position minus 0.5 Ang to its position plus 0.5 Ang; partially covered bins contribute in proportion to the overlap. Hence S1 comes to 0.05 mag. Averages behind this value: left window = 8.59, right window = 8.8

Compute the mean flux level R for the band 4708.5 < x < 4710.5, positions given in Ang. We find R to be 8.55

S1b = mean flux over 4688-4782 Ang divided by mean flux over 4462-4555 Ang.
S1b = 1.02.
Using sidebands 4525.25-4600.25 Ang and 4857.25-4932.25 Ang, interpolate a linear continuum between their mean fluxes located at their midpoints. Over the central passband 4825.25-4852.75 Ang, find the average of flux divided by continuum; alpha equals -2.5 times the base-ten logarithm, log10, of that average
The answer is 0.02 mag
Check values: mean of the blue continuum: 8.3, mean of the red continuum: 8.82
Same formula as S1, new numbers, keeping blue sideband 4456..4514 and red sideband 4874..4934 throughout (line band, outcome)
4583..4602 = 0.06 mag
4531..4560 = 0.10 mag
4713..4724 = -0.02 mag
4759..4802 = 0.03 mag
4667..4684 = 0.02 mag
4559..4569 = 0.19 mag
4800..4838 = 0.02 mag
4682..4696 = -0.01 mag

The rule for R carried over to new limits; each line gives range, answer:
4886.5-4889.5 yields 8.66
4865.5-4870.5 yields 8.98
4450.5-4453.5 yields 8.9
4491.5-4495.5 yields 9.32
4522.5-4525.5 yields 8.39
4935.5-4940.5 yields 8.98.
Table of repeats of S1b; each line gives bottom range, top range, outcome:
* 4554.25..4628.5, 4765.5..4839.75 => 1.02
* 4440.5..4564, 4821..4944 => 1.01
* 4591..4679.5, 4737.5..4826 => 1.01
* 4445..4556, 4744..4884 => 1.00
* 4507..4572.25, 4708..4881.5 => 1.07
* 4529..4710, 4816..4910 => 1.03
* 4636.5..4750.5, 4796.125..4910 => 0.99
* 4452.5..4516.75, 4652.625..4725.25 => 0.99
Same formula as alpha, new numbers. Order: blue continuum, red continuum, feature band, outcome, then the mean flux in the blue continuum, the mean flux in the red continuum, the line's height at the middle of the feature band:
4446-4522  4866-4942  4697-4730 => 0.00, 8.93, 8.82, 8.87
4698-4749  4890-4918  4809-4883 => 0.00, 8.88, 8.76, 8.8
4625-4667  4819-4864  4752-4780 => 0.00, 8.67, 8.71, 8.69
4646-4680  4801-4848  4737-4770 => -0.03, 8.75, 8.64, 8.69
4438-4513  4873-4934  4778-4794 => 0.02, 8.99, 8.78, 8.84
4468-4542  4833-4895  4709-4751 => -0.02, 8.68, 8.82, 8.77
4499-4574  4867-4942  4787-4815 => 0.01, 8.3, 8.82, 8.67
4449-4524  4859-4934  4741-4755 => -0.02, 8.9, 8.81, 8.85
